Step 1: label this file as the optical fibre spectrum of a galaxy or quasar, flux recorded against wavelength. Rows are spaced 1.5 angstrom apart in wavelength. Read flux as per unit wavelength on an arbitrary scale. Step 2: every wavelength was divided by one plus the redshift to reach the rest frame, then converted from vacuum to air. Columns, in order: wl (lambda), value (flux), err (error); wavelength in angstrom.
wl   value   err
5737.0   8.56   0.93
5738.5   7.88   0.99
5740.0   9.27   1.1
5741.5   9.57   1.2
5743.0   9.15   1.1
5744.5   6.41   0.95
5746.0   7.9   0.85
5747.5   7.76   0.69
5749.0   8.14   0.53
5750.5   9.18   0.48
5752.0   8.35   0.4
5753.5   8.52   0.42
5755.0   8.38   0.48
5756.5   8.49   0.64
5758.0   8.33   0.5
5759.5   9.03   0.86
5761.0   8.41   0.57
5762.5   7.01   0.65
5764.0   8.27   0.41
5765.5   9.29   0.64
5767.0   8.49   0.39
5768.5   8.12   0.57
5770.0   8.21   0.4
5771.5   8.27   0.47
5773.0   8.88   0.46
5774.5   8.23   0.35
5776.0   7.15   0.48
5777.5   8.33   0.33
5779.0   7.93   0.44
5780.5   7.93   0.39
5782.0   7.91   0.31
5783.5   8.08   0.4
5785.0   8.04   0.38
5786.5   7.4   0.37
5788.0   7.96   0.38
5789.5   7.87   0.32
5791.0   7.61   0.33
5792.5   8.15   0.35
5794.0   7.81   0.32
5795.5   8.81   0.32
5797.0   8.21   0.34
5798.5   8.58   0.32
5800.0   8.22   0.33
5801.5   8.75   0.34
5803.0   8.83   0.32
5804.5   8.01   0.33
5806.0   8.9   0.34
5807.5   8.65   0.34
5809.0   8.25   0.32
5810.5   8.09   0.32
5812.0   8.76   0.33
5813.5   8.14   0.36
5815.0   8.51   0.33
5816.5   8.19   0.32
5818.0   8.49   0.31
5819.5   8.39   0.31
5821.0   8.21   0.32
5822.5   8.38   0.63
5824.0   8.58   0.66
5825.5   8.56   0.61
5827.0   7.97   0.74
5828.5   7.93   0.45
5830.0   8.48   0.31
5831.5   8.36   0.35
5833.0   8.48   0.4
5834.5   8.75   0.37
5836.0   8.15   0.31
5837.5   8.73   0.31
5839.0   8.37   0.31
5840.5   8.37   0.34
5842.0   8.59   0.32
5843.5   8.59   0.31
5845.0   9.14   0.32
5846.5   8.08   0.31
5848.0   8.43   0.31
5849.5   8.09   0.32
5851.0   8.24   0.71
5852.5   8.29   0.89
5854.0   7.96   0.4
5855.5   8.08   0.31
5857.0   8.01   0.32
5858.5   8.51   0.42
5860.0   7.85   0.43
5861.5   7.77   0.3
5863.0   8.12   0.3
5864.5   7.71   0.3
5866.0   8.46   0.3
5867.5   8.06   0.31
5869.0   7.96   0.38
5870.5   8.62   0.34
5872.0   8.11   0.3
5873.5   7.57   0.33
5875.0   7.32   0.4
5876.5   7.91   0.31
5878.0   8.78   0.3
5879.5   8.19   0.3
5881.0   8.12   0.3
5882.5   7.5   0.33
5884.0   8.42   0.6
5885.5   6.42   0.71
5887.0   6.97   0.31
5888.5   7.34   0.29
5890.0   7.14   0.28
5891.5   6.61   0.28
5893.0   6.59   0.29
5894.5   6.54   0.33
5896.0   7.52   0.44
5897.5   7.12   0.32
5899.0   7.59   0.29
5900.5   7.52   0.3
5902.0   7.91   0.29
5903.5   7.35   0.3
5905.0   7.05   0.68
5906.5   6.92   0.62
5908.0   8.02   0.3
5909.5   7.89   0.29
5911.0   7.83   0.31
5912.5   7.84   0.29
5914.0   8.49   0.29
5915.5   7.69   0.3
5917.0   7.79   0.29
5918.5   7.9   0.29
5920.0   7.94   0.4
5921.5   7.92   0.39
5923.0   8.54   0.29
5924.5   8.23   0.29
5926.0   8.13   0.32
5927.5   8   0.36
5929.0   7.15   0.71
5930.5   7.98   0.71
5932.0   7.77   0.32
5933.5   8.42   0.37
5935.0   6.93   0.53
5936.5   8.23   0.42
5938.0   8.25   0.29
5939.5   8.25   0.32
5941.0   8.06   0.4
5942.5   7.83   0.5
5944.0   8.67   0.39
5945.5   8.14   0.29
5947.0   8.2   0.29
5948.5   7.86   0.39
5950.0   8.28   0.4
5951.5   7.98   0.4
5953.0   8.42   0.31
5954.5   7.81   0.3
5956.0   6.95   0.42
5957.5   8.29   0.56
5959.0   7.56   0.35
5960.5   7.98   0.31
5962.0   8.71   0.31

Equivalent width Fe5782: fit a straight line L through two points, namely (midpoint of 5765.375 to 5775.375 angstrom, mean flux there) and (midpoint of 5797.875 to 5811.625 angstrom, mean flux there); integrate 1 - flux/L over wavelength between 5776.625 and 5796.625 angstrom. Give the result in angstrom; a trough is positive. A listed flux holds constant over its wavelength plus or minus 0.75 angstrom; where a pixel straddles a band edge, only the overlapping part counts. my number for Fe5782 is 1.11 angstrom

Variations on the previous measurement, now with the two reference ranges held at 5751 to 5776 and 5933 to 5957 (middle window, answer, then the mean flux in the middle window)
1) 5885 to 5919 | 2.94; 7.4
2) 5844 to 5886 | 0.49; 8.07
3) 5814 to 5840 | -0.44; 8.38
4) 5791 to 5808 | -0.23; 8.41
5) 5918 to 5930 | 0.12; 7.98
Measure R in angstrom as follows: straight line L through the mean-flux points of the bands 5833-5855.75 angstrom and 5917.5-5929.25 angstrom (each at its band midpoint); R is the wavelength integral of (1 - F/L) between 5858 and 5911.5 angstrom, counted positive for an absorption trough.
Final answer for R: 3.6 angstrom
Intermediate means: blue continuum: 8.4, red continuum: 8.01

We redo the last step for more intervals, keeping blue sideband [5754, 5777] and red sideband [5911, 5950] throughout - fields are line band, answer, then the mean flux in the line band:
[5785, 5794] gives 0.48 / 7.82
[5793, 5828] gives -0.74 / 8.4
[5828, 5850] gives -0.73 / 8.45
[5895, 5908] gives 1.08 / 7.39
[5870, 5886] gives 0.37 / 7.92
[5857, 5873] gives 0.05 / 8.1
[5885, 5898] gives 1.86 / 6.92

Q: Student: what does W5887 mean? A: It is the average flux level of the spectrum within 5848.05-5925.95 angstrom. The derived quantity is 7.78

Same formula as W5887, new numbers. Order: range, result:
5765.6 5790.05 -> 8.08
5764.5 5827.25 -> 8.27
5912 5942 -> 7.98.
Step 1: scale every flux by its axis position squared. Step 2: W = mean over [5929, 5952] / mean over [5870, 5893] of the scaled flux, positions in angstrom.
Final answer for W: 1.1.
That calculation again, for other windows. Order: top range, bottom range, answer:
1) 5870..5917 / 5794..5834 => 0.93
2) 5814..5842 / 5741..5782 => 1.04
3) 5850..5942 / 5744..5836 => 0.98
